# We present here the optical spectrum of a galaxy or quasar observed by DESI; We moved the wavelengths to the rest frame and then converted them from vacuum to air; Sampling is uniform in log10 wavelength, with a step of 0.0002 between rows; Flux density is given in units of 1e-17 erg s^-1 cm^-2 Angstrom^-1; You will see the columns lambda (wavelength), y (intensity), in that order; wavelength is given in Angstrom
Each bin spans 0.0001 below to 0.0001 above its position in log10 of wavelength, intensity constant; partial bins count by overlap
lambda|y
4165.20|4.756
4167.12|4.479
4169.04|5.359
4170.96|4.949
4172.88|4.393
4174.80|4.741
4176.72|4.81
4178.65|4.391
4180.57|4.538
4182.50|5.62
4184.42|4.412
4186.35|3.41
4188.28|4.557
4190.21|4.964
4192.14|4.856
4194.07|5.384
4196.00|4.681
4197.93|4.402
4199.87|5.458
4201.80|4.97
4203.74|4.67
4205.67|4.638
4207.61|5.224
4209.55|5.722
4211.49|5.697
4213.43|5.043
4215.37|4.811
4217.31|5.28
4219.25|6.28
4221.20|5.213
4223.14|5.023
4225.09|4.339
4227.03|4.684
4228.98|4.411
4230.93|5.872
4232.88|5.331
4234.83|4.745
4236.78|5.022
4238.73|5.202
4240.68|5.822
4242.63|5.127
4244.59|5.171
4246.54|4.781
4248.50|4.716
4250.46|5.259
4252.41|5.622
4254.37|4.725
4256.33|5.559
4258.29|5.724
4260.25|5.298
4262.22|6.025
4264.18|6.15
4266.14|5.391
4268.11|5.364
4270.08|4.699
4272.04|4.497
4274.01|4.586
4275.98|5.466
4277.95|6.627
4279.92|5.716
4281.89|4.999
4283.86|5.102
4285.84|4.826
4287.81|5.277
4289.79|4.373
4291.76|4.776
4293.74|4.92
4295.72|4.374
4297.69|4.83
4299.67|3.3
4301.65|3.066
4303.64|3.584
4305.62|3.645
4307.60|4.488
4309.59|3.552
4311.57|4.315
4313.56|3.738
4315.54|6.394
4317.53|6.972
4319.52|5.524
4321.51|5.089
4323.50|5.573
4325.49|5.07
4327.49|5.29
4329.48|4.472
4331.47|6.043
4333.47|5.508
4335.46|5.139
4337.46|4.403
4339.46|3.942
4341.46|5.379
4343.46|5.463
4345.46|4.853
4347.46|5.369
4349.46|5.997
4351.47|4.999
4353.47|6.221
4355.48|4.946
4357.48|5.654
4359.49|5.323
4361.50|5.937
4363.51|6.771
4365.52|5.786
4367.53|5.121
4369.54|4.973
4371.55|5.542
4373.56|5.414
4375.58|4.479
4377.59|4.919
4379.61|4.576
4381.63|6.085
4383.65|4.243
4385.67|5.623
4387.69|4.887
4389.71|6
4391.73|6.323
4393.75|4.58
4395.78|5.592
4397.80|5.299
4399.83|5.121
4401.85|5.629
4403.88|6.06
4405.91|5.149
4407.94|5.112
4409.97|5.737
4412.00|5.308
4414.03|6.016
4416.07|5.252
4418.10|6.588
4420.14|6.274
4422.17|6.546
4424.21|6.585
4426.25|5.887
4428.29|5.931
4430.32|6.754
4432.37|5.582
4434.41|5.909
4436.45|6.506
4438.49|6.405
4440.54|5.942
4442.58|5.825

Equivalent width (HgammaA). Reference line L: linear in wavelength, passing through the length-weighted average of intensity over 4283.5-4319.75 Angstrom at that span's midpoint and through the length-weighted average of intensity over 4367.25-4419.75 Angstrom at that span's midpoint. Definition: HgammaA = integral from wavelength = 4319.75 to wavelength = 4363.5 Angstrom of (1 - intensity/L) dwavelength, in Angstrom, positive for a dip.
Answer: -3.5 Angstrom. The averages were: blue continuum 4.55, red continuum 5.39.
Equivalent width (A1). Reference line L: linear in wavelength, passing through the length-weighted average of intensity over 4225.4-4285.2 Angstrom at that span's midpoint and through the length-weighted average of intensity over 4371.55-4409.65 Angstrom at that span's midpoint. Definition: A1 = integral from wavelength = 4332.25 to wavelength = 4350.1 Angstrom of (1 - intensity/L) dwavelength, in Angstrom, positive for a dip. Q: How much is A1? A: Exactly 0.6 Angstrom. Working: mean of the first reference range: 5.24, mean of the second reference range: 5.3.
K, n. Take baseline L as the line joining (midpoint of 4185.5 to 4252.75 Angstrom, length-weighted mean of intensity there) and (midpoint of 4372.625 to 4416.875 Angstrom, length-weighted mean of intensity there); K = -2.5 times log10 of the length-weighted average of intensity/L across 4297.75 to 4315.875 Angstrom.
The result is 0.29 mag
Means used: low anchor 5.04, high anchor 5.34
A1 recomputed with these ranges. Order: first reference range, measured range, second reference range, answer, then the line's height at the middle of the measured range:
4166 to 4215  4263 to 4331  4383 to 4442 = 5.1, 5.29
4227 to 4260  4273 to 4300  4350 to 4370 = 1.8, 5.33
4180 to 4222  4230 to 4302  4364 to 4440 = 1.2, 5.2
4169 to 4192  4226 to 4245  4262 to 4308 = -1.6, 4.74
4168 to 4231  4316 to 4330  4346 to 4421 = -0.5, 5.29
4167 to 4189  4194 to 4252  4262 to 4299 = -2.9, 4.86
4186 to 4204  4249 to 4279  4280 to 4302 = -4.6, 4.67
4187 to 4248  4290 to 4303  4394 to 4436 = 2.8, 5.36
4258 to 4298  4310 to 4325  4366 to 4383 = -0.4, 5.17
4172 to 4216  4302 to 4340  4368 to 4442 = 3.3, 5.32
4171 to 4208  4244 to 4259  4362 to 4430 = -0.6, 4.99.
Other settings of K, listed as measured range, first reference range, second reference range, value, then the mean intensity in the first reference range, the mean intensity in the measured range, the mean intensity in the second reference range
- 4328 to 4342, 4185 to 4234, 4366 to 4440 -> 0.087 mag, 4.99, 4.98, 5.62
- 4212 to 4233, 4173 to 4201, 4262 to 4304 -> -0.073 mag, 4.72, 5.12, 4.9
